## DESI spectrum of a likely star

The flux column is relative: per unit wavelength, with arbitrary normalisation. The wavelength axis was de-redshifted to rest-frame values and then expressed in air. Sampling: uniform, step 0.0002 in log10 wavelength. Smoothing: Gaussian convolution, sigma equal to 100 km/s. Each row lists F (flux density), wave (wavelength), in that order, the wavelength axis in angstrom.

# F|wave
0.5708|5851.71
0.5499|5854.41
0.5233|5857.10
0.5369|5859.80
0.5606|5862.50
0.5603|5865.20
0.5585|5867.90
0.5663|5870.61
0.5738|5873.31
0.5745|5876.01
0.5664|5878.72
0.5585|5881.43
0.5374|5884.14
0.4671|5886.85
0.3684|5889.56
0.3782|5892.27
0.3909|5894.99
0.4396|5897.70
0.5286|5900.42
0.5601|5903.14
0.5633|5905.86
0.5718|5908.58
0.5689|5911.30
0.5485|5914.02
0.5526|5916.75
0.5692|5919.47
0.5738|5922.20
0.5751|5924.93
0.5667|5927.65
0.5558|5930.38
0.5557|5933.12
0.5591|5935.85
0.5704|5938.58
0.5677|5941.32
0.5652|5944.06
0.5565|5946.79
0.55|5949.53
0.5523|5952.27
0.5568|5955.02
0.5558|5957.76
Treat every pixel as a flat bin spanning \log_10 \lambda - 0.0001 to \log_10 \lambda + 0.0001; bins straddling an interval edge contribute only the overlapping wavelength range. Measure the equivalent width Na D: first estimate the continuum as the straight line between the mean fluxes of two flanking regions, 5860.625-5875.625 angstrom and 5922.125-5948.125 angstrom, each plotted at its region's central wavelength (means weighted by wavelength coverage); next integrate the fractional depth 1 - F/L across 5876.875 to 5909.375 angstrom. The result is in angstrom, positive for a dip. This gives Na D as 4.0 angstrom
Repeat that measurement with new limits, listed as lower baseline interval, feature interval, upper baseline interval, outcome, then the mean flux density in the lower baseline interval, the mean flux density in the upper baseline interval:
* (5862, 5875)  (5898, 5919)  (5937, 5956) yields 0.4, 0.565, 0.56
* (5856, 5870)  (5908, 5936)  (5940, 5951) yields -0.3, 0.549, 0.56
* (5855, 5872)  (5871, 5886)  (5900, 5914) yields -0.1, 0.551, 0.56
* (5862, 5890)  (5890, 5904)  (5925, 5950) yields 2.5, 0.54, 0.562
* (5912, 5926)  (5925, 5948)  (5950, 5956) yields -0.2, 0.564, 0.553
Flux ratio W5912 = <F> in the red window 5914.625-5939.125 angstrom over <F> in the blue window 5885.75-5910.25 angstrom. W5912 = 1.2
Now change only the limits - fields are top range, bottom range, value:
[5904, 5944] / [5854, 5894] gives 1.08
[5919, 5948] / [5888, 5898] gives 1.44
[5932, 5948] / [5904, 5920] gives 1.00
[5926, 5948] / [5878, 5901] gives 1.21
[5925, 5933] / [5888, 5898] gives 1.44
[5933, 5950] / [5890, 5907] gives 1.20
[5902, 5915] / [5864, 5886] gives 1.01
